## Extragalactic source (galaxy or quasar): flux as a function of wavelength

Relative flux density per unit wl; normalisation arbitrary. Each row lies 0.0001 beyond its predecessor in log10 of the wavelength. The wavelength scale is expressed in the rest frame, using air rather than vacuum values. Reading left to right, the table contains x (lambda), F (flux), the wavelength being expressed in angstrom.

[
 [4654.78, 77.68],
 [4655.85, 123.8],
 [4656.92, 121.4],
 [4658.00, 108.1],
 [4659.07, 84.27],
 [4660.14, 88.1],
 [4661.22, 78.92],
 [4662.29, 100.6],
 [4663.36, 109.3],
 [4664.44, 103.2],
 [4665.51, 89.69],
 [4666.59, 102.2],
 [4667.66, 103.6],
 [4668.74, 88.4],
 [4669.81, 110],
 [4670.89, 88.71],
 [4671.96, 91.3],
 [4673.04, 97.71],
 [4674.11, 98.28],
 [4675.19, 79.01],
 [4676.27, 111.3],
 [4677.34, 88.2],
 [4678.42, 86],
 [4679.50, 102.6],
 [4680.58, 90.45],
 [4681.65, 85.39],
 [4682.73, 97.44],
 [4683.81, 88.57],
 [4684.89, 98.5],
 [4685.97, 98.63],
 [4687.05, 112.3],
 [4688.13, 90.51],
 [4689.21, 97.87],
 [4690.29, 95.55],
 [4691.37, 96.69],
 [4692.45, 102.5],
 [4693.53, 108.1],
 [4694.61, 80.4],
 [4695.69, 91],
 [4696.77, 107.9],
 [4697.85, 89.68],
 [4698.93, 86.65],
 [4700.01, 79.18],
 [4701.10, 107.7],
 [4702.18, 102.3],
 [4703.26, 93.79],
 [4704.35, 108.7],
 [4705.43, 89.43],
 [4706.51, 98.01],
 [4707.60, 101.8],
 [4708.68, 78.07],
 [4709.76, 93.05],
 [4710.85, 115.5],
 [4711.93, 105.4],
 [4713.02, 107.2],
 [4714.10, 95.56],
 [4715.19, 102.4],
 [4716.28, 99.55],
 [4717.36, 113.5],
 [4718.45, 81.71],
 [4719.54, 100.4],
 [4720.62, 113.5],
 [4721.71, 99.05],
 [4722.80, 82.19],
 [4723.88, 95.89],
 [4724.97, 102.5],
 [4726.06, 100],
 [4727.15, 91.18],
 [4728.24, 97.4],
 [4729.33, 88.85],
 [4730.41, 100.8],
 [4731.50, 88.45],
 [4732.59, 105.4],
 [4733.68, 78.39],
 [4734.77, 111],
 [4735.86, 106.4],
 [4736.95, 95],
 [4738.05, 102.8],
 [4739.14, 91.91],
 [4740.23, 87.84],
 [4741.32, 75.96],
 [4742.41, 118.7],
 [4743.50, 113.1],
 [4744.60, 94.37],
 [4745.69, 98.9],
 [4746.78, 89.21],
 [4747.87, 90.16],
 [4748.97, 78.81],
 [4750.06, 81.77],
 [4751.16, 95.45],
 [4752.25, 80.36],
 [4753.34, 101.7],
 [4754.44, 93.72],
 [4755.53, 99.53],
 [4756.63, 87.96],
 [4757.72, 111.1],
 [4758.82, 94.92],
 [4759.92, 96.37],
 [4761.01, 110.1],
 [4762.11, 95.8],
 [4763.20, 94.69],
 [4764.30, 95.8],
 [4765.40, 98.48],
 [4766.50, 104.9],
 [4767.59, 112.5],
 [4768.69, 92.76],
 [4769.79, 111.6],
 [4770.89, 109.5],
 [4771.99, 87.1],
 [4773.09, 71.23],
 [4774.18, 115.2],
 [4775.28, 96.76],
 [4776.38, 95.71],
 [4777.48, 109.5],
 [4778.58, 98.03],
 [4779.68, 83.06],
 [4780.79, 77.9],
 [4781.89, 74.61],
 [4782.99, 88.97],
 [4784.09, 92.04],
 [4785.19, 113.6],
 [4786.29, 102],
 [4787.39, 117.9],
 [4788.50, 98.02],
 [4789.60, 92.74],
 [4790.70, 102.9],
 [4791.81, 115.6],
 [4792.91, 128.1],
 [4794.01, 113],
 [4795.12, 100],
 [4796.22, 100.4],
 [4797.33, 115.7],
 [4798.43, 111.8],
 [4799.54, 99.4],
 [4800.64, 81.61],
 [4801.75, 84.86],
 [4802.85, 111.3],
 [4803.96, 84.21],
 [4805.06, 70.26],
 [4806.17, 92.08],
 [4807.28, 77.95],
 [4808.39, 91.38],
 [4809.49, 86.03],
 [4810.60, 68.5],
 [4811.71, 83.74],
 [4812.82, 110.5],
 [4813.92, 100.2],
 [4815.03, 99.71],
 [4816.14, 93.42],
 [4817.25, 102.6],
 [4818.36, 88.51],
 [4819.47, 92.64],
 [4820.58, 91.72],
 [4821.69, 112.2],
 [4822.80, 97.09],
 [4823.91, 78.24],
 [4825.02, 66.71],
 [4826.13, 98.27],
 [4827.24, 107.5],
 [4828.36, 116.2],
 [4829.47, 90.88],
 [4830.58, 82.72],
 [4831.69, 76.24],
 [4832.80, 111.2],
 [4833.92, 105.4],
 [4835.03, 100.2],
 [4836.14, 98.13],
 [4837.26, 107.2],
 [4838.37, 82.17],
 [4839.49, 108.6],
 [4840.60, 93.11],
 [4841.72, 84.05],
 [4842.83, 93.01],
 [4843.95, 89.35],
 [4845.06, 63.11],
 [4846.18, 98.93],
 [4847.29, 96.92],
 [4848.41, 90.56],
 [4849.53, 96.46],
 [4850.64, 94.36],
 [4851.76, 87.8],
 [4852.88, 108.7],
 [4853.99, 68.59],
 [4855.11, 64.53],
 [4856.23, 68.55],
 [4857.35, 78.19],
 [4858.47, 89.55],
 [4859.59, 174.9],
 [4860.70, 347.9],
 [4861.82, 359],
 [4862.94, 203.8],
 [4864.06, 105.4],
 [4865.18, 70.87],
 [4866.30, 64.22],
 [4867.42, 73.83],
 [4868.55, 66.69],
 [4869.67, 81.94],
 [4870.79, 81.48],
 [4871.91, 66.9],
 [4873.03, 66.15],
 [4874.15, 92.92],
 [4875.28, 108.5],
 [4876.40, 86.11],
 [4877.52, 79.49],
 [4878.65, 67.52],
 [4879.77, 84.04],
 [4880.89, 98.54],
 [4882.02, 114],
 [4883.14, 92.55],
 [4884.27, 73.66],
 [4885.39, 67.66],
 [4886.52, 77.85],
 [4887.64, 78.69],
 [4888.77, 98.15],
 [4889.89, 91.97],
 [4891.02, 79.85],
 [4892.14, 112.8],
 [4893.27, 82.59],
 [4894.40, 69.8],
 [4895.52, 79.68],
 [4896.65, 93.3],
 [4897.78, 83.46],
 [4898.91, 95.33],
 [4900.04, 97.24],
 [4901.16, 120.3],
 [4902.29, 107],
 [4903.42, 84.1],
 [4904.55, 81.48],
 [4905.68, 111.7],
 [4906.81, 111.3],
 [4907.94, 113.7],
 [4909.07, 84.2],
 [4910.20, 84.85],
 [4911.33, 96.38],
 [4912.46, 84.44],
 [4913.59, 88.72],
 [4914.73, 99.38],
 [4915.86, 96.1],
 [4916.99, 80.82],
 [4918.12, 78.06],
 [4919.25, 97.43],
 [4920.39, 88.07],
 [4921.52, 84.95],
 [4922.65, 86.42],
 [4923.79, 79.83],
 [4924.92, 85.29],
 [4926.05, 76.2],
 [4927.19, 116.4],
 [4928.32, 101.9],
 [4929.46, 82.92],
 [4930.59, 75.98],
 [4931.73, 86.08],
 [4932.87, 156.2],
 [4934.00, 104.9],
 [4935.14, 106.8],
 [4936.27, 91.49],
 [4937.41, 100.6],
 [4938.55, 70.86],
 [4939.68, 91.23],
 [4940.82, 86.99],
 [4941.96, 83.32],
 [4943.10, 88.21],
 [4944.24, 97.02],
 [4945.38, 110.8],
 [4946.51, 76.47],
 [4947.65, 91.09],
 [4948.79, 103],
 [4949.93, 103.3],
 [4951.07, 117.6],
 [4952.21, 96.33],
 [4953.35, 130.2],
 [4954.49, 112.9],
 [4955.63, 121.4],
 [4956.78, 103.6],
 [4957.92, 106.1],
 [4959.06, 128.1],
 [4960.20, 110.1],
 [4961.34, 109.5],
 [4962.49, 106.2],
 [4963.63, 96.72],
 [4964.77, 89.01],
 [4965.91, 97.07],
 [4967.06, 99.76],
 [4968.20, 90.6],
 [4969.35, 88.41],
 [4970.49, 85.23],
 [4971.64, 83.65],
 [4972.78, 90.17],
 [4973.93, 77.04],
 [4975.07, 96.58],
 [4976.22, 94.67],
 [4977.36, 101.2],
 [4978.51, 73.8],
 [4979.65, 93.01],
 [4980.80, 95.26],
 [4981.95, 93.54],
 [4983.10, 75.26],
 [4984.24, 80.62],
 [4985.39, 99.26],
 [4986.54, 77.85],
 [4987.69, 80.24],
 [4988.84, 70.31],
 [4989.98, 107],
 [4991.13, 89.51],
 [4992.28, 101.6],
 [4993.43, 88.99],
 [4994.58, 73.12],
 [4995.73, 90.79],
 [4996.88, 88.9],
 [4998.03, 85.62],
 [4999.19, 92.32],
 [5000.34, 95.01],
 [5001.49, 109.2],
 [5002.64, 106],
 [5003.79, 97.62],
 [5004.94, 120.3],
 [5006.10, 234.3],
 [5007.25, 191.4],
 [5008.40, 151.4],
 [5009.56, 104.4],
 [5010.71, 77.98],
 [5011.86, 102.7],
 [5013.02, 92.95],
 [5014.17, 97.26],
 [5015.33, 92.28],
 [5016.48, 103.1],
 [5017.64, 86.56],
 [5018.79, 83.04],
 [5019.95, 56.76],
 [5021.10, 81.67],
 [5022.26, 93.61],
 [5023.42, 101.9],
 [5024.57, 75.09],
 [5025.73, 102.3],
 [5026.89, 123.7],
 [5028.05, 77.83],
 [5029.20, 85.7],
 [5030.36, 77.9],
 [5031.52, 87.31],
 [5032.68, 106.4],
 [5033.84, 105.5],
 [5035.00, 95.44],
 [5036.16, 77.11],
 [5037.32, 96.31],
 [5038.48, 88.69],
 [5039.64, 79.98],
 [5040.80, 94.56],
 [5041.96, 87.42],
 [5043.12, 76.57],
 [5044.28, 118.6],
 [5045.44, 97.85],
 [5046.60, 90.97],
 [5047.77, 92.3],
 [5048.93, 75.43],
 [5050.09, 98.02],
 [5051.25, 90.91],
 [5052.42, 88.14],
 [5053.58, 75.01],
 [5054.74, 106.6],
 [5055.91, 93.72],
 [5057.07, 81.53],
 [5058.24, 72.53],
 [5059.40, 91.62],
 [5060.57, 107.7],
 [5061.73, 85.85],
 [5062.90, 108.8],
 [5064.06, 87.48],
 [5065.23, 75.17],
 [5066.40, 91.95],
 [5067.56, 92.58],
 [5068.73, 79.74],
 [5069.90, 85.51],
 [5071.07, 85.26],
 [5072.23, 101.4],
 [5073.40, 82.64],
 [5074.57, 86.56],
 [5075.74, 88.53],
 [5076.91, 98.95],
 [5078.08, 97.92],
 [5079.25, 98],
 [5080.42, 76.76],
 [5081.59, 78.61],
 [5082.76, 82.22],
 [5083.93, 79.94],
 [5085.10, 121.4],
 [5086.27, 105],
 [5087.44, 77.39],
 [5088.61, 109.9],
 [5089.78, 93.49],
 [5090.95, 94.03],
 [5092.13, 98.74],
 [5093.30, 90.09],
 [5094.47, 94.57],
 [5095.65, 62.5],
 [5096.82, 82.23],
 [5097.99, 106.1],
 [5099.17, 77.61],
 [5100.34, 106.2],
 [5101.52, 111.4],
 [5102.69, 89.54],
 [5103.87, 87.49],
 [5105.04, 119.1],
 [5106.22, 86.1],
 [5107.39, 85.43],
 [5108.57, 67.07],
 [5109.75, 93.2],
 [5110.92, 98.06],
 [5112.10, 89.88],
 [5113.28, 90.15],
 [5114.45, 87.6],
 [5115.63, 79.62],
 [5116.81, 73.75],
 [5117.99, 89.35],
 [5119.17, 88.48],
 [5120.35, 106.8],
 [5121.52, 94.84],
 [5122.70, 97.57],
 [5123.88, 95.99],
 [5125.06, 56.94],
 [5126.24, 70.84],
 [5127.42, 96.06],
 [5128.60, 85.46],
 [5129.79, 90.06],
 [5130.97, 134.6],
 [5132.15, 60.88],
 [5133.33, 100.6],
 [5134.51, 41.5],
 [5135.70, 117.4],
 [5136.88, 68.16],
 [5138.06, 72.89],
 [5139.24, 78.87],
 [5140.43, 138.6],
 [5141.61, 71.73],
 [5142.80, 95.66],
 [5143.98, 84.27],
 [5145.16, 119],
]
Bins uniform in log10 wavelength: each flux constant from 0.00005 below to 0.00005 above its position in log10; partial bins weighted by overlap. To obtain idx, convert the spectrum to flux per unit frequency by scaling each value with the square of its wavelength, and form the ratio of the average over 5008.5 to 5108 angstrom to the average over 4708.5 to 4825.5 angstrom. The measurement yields 1.1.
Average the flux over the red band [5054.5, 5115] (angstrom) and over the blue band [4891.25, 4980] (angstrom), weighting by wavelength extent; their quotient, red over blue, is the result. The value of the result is 0.95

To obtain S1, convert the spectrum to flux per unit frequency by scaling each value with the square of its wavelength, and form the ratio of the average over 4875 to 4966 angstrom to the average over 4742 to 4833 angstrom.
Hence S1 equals 1.04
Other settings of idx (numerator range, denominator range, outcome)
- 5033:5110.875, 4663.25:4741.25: 1.10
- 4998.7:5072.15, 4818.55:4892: 1.05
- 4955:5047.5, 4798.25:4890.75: 1.06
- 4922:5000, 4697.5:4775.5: 1.07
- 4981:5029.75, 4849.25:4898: 1.03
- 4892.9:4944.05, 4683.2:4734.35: 1.04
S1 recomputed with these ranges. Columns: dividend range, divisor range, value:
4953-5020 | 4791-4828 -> 1.12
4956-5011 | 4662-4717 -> 1.17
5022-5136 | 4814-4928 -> 1.02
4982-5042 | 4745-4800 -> 1.09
